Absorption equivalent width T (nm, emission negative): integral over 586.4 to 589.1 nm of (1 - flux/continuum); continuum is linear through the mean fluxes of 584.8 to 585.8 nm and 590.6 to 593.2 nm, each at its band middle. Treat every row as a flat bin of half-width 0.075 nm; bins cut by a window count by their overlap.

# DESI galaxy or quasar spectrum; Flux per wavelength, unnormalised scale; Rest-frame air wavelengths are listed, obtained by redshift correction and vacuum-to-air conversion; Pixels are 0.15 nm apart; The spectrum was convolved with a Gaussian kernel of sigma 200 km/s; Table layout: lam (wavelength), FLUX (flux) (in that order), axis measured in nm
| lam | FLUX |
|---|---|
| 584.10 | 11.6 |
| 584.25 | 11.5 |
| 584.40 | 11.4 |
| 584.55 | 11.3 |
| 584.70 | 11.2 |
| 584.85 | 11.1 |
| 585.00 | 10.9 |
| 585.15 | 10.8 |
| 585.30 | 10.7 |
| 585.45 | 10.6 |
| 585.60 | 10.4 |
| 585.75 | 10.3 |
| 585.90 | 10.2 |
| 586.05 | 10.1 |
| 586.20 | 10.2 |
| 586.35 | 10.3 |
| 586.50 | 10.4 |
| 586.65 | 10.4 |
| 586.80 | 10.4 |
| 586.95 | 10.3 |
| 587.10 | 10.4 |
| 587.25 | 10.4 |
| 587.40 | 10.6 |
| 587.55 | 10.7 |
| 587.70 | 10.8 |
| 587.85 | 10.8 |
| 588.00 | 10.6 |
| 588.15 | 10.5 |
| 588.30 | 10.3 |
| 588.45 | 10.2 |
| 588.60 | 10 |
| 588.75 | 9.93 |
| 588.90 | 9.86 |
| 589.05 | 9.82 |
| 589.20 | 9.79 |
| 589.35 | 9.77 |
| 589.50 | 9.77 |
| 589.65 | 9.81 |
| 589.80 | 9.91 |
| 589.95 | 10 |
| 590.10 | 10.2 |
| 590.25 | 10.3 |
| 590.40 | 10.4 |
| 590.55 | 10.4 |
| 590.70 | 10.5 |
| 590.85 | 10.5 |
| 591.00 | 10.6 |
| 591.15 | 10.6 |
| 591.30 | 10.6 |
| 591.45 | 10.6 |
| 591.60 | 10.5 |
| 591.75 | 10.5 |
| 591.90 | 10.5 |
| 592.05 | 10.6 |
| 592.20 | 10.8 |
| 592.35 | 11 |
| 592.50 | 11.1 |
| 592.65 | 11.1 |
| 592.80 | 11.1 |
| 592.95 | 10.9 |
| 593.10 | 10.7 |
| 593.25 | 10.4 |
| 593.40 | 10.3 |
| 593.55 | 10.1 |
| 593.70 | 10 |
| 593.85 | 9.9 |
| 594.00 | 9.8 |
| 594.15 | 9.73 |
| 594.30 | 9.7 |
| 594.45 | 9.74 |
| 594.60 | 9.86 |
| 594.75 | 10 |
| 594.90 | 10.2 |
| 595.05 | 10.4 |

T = 0.08 nm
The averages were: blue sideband 10.7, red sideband 10.7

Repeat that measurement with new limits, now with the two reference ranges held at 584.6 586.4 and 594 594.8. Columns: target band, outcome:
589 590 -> 0.04 nm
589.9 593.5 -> -0.20 nm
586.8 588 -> -0.02 nm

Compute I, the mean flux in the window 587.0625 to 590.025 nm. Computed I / 10.2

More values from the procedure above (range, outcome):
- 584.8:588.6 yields 10.5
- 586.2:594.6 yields 10.3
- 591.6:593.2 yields 10.8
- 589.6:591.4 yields 10.3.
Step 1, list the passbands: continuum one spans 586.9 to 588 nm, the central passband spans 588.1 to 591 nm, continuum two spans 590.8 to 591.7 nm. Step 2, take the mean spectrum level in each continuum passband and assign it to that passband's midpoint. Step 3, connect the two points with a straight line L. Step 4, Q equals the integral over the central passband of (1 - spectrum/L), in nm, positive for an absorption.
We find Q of 0.13 nm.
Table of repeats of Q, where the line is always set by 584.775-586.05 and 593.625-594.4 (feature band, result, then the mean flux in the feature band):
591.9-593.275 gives -0.125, 10.9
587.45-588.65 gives -0.016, 10.5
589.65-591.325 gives -0.032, 10.3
